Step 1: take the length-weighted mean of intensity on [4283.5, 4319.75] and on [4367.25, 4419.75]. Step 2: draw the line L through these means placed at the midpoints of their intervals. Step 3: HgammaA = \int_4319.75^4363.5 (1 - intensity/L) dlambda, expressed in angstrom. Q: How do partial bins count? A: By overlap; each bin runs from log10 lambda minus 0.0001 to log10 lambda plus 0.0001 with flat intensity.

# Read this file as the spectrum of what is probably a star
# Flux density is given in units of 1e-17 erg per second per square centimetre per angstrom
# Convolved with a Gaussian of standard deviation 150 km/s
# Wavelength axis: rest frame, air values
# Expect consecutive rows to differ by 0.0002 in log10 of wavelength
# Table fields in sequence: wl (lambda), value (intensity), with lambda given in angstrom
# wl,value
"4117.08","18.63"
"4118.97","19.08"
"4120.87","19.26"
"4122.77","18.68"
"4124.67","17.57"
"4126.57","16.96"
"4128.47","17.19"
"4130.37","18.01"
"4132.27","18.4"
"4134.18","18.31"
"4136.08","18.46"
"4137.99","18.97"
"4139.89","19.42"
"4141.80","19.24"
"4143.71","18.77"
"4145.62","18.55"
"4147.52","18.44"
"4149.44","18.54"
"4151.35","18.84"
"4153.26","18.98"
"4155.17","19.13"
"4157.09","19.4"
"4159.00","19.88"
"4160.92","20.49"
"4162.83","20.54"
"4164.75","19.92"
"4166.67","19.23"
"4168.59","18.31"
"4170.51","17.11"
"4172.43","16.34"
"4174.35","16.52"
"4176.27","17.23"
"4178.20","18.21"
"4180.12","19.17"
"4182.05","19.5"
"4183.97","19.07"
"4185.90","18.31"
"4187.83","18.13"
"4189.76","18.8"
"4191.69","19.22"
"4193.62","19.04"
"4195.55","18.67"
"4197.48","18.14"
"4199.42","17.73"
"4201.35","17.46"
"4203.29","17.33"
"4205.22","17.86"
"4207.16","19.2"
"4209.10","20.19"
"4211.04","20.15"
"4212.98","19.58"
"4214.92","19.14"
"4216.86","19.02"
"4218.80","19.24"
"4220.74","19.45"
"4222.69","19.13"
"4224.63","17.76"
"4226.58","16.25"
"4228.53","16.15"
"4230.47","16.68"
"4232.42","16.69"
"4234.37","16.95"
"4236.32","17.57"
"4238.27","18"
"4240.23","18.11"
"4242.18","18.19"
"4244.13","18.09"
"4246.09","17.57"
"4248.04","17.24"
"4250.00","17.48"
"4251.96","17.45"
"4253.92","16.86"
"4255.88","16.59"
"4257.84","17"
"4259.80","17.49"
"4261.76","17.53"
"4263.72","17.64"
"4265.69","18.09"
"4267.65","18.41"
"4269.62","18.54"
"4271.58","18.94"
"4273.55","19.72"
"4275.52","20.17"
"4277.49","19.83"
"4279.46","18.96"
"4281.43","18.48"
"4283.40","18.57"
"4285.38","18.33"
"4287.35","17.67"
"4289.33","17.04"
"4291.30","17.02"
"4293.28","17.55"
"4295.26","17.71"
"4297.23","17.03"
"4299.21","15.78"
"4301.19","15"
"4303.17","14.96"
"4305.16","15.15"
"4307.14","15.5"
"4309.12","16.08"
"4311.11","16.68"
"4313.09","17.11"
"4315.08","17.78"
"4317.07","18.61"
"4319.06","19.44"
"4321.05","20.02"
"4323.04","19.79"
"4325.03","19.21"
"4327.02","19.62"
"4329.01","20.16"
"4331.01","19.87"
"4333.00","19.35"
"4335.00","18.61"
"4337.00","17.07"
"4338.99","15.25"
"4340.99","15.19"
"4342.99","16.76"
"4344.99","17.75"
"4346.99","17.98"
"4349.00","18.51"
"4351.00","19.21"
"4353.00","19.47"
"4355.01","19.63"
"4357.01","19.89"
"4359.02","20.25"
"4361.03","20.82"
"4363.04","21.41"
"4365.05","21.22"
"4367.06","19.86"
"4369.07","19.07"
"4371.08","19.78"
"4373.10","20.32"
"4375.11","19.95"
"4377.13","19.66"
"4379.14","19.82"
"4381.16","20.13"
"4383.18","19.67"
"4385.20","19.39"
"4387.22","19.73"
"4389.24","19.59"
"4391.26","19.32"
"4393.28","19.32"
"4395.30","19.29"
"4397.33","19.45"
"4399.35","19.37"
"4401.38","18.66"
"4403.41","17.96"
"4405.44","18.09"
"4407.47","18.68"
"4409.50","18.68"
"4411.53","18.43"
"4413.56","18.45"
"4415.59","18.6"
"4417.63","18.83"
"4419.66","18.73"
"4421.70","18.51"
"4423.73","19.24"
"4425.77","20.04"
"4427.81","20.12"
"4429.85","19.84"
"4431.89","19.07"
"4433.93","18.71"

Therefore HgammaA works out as -2.3 angstrom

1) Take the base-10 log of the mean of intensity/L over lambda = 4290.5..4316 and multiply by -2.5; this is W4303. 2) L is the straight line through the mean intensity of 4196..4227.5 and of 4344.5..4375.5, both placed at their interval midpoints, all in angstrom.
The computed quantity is 0.18 mag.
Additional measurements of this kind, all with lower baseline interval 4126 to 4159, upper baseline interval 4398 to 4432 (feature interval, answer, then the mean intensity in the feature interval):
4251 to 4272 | 0.06 mag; 17.7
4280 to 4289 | 0.03 mag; 18.2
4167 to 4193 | 0.03 mag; 18.2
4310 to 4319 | 0.06 mag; 17.7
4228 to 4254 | 0.08 mag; 17.4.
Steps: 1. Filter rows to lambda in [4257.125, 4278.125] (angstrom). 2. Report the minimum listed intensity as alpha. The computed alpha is 17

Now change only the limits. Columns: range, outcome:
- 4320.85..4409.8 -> 15.19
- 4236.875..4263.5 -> 16.59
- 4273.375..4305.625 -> 14.96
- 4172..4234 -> 16.15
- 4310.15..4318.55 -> 16.68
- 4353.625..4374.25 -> 19.07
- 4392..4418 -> 17.96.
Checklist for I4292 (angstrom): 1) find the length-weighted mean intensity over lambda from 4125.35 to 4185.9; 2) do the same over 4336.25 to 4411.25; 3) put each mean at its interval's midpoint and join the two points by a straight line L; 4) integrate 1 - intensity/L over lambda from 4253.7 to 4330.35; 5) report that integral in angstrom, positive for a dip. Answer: 4.23 angstrom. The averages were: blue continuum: 18.6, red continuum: 19.1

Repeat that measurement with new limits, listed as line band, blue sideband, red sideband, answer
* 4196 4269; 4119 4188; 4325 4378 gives 3.3 angstrom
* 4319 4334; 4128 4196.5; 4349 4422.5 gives -0.4 angstrom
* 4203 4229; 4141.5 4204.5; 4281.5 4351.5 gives -0.5 angstrom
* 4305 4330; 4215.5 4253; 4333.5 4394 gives 0.6 angstrom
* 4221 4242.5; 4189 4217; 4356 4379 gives 1.8 angstrom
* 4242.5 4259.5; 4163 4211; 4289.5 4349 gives 0.6 angstrom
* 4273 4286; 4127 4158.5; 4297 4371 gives -0.5 angstrom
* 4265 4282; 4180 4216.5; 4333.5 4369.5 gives -0.2 angstrom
